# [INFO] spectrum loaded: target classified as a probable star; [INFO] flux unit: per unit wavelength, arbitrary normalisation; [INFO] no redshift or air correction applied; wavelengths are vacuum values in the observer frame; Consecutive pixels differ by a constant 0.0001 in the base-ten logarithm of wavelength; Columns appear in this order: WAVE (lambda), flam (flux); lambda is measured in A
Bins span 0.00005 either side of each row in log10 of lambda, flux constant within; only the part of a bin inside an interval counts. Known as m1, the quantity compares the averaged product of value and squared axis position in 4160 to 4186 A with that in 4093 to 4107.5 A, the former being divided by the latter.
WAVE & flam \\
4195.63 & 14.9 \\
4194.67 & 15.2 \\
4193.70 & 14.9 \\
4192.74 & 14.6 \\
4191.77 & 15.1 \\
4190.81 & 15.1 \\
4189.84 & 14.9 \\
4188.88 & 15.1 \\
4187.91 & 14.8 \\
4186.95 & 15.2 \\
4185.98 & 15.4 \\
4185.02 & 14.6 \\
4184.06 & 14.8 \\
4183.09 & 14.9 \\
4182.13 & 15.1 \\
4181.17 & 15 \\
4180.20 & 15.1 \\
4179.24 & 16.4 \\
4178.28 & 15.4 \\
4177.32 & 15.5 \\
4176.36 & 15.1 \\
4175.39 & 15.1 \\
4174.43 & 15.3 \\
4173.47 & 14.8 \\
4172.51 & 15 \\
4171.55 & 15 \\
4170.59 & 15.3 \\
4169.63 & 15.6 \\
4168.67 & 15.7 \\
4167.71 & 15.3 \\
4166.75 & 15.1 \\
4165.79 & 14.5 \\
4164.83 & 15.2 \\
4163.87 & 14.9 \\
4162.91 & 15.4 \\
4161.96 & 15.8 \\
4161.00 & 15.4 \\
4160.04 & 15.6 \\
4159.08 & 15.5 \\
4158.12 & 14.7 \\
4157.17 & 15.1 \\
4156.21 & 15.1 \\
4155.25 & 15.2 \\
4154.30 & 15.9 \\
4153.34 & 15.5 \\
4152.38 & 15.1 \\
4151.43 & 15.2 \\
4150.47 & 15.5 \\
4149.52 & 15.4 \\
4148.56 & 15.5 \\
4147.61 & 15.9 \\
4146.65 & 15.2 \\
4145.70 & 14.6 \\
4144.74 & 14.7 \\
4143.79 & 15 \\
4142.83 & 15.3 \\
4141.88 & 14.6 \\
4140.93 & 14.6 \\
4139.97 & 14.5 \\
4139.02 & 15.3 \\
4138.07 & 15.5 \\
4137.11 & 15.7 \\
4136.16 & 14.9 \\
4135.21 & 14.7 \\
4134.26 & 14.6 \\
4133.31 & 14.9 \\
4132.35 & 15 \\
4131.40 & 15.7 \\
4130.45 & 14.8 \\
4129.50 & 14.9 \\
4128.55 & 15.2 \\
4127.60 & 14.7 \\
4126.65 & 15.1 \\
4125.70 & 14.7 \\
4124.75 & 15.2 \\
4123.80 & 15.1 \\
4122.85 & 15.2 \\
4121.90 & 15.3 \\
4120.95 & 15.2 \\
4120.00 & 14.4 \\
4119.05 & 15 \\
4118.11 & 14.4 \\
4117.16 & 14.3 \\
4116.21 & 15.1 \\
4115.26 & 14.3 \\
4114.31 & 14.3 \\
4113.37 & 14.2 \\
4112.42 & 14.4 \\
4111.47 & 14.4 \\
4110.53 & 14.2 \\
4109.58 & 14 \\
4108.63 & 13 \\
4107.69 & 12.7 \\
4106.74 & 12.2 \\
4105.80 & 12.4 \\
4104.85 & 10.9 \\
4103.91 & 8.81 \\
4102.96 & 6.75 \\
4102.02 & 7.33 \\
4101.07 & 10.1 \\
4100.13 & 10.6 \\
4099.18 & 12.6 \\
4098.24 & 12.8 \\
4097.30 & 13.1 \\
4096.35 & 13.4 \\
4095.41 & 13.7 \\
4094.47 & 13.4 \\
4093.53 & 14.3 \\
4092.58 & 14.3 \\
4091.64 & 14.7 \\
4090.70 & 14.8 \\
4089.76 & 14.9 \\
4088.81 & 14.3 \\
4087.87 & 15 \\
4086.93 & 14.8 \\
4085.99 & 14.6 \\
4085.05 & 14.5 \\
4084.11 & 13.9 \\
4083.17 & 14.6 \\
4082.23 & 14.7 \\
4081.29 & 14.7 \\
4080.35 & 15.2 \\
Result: 1.4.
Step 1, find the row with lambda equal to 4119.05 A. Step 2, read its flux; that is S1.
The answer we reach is 15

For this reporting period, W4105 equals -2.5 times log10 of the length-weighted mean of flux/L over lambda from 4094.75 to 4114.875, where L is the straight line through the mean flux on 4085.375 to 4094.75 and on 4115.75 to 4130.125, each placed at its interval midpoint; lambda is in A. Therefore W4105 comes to 0.20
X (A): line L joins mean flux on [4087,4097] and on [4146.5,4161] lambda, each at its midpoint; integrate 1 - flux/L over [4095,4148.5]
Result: 3.2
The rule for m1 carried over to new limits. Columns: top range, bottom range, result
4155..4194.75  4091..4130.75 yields 1.16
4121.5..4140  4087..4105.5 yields 1.23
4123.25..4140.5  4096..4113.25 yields 1.28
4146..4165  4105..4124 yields 1.11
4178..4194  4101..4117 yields 1.26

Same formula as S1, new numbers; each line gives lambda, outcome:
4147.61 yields 15.9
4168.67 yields 15.7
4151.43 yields 15.2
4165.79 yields 14.5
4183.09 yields 14.9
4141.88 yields 14.6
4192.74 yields 14.6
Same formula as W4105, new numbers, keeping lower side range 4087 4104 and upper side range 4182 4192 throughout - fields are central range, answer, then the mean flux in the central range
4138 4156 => -0.09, 15.2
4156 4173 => -0.06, 15.2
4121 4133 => -0.12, 15.1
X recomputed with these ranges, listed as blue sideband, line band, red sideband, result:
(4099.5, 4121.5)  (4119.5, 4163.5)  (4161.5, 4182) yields -3.6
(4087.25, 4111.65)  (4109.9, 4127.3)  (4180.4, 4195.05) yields -2.1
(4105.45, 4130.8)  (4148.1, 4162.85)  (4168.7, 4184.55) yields -0.4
